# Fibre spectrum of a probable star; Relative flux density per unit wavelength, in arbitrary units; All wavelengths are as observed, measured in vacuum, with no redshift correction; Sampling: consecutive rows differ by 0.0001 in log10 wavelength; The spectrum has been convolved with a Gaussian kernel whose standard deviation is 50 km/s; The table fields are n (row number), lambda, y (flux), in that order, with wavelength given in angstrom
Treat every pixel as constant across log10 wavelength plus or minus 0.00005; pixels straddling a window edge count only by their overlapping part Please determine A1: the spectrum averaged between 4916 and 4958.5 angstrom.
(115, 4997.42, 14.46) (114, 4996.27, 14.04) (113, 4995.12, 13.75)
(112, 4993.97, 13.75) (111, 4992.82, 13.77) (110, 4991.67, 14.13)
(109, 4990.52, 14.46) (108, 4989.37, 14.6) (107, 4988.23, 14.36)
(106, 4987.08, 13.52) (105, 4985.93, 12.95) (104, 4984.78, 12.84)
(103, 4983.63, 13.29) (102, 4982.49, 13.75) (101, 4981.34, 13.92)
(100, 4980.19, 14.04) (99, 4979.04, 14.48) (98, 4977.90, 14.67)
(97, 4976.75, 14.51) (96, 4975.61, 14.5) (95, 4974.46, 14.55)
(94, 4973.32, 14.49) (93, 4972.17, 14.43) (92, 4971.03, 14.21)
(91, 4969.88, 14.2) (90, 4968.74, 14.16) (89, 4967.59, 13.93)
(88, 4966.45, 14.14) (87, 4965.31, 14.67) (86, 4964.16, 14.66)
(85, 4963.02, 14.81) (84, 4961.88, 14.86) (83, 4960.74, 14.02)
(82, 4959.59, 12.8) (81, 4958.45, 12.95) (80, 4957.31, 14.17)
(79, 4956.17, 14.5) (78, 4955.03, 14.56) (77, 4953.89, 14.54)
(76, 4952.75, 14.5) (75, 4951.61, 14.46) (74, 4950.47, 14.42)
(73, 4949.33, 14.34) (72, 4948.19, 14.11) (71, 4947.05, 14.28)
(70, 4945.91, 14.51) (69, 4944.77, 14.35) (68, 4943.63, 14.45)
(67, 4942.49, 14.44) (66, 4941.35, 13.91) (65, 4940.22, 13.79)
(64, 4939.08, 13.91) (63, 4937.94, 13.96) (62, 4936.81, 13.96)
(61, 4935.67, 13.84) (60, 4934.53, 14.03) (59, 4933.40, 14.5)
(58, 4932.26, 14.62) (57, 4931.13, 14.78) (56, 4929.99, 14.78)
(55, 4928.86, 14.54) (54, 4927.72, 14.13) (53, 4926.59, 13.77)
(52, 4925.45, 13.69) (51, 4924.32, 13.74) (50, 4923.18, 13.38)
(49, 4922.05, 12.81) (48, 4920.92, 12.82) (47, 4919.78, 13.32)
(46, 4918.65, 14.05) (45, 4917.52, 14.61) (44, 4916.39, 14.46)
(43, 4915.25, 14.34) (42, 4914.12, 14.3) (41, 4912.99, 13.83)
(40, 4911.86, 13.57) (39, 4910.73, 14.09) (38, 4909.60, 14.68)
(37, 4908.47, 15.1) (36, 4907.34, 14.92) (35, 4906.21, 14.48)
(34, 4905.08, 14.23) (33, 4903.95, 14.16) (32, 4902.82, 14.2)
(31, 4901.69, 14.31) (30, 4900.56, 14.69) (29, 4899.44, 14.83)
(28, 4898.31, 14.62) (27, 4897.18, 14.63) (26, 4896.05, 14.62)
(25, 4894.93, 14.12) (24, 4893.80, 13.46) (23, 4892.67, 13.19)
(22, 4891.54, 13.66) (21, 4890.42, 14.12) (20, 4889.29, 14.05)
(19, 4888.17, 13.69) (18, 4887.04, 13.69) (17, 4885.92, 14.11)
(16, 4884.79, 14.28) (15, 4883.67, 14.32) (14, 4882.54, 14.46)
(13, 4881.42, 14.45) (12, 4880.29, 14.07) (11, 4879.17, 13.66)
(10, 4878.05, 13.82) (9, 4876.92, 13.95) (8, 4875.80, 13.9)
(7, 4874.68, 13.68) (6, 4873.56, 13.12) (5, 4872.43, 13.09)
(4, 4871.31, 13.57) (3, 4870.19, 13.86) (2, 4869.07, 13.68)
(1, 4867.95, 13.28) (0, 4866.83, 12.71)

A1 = 14.1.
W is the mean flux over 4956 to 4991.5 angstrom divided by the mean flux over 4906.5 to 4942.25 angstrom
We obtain 1.0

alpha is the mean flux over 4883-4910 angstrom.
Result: 14.3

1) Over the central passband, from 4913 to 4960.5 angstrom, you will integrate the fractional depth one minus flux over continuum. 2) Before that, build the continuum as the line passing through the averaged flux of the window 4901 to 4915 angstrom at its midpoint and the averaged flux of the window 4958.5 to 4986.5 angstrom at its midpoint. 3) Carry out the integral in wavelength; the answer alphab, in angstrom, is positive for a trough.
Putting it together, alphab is 0.5 angstrom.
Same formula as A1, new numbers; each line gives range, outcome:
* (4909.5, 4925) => 13.8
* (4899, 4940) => 14.1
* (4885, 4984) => 14.2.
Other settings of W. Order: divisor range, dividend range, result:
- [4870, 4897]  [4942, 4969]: 1.03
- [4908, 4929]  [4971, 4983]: 1.03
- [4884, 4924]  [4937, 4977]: 1.01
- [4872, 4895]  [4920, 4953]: 1.02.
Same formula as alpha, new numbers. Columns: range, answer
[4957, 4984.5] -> 14.2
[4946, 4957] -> 14.4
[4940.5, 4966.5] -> 14.3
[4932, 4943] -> 14.1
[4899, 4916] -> 14.4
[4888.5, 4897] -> 13.9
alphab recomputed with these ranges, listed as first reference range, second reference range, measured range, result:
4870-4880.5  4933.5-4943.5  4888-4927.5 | -0.65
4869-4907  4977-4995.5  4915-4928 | 0.23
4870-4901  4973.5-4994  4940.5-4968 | -0.49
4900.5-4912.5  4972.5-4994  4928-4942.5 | 0.03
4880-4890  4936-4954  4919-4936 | 0.33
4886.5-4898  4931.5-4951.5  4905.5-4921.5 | -0.15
